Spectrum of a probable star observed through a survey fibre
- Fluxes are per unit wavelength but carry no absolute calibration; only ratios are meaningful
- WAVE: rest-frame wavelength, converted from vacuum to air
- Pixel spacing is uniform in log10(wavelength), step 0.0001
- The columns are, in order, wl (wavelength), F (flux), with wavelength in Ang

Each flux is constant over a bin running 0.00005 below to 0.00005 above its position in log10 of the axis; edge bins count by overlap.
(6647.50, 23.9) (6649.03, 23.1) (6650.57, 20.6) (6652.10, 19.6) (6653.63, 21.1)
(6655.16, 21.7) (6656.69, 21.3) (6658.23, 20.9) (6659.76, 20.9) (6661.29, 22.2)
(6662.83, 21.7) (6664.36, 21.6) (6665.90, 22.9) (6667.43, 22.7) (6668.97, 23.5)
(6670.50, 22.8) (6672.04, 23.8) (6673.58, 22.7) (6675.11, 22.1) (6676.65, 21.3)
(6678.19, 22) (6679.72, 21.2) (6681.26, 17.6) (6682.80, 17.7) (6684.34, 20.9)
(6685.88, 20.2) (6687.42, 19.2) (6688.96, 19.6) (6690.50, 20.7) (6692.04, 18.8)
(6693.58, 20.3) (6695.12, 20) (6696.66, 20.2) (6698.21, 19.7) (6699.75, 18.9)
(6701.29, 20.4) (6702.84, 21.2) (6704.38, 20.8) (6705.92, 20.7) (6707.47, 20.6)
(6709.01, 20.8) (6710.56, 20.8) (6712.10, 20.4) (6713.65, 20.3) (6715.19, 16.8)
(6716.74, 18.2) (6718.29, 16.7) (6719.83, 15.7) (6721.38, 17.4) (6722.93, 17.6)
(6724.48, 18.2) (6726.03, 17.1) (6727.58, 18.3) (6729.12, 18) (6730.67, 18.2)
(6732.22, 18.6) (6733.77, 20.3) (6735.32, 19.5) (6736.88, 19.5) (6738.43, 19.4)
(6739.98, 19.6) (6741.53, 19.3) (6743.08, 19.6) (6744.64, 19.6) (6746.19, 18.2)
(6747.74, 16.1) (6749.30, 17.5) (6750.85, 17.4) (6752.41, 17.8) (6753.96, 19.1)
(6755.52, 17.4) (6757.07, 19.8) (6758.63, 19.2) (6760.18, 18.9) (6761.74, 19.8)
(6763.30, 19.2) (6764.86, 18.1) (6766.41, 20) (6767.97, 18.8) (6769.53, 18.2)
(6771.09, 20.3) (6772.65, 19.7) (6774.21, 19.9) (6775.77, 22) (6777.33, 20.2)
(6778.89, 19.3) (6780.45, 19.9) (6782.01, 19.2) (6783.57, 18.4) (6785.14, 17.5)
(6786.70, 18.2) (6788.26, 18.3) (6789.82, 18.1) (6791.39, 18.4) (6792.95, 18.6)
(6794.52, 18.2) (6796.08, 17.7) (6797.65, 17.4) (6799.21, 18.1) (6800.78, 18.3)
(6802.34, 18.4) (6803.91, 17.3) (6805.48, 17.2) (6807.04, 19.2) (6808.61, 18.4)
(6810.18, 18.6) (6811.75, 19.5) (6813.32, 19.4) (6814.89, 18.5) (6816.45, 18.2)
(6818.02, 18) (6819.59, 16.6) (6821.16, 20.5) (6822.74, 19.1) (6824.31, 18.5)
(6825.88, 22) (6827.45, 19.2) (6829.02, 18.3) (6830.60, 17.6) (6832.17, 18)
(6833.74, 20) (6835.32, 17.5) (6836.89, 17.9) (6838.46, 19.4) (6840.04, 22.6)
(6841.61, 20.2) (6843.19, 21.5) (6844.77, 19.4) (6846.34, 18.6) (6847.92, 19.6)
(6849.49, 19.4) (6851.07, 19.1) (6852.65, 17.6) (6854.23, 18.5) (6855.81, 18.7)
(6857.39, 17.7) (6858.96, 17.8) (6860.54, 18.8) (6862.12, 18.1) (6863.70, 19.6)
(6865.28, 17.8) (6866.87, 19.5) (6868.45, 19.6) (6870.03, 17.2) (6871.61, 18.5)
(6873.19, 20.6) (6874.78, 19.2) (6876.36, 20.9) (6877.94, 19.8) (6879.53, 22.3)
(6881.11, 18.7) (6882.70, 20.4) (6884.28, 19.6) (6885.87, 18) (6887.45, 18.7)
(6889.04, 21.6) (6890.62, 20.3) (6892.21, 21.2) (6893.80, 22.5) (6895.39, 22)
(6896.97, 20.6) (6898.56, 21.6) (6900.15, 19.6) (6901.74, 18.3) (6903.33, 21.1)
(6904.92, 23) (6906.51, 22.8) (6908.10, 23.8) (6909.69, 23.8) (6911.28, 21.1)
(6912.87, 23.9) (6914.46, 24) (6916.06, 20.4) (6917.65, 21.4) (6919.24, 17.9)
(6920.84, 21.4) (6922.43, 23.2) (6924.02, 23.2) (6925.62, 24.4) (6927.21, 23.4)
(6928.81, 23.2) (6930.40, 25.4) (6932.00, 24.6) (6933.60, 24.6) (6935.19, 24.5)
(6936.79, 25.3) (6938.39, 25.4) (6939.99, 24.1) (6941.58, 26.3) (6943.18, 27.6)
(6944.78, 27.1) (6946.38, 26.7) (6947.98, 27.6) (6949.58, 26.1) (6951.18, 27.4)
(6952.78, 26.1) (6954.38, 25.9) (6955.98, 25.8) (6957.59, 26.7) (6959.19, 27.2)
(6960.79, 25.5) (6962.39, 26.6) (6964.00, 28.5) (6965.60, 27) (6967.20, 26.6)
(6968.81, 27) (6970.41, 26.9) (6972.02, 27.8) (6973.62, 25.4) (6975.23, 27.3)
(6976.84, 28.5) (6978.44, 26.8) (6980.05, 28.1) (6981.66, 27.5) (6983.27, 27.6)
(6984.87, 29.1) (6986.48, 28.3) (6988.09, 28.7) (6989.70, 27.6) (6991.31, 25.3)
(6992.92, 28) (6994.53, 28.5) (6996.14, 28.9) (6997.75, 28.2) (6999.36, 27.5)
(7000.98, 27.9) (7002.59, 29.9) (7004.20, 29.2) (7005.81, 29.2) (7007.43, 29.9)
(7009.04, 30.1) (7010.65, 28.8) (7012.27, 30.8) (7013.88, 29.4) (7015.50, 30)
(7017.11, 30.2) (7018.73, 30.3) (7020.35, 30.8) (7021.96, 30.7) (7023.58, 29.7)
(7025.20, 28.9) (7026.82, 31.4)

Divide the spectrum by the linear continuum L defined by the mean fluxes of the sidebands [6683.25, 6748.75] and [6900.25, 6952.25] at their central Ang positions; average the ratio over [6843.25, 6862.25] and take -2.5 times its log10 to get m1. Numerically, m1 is 0.18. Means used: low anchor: 19.2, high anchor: 23.8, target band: 18.7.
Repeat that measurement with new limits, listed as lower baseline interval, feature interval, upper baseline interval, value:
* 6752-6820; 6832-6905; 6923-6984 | 0.14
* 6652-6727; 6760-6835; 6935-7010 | 0.22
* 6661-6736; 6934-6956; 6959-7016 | 0.03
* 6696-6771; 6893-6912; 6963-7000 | 0.15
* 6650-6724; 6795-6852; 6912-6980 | 0.22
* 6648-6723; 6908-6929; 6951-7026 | 0.18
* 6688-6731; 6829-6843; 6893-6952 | 0.14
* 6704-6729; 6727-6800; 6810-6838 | -0.01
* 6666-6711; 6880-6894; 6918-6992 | 0.22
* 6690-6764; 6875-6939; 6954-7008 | 0.15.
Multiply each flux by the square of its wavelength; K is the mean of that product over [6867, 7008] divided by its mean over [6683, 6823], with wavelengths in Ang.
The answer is 1.4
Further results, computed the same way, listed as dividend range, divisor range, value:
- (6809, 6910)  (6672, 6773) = 1.06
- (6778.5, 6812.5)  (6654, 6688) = 0.89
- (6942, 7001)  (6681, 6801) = 1.54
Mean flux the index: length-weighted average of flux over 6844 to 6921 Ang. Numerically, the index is 20.1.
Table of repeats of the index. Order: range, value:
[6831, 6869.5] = 19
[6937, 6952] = 26.4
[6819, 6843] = 19.2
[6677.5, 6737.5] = 19.3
